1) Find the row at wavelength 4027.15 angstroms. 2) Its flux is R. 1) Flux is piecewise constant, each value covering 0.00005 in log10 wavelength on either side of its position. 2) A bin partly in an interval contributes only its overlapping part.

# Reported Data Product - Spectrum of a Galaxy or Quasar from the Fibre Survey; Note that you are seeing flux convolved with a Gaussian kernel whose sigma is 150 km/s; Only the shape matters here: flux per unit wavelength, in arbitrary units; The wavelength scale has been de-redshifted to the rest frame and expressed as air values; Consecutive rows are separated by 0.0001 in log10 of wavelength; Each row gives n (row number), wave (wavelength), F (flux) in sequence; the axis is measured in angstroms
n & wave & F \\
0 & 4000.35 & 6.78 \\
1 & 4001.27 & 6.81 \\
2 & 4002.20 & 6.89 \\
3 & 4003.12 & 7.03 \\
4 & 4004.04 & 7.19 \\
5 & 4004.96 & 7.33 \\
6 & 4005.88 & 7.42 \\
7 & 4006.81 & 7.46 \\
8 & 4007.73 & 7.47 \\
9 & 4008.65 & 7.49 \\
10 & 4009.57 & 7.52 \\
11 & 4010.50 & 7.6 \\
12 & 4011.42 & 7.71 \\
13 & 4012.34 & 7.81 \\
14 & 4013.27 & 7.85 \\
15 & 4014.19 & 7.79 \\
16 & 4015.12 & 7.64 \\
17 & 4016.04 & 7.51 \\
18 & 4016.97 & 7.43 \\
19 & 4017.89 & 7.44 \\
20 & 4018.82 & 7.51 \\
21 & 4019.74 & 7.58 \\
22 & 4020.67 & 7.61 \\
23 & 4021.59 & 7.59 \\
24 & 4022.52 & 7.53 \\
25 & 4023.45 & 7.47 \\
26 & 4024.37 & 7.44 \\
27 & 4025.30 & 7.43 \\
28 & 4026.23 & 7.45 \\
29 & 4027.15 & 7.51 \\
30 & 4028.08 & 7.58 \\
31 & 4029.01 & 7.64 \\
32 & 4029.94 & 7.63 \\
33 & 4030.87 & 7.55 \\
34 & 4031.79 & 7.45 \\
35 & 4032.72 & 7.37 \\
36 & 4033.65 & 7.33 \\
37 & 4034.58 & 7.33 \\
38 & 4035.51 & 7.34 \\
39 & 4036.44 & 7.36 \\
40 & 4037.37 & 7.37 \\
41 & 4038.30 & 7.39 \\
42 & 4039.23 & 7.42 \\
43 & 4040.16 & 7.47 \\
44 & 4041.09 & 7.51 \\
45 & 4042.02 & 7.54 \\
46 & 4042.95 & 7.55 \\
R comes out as 7.51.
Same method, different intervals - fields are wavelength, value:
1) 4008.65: 7.49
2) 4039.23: 7.42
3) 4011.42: 7.71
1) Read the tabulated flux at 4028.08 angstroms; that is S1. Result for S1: 7.58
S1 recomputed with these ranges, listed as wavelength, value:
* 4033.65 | 7.33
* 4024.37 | 7.44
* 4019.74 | 7.58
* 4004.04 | 7.19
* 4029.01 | 7.64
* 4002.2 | 6.89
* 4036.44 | 7.36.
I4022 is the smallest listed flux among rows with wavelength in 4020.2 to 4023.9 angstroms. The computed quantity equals 7.47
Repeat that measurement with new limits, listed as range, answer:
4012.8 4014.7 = 7.79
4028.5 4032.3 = 7.45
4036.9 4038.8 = 7.37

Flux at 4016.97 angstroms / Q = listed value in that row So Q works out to 7.43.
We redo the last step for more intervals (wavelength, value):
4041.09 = 7.51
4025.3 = 7.43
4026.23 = 7.45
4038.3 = 7.39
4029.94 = 7.63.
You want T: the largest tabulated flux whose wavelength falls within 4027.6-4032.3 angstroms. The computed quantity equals 7.64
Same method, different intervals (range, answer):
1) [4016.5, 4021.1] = 7.61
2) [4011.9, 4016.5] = 7.85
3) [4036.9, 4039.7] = 7.42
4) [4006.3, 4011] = 7.6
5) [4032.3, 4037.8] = 7.37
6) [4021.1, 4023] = 7.59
